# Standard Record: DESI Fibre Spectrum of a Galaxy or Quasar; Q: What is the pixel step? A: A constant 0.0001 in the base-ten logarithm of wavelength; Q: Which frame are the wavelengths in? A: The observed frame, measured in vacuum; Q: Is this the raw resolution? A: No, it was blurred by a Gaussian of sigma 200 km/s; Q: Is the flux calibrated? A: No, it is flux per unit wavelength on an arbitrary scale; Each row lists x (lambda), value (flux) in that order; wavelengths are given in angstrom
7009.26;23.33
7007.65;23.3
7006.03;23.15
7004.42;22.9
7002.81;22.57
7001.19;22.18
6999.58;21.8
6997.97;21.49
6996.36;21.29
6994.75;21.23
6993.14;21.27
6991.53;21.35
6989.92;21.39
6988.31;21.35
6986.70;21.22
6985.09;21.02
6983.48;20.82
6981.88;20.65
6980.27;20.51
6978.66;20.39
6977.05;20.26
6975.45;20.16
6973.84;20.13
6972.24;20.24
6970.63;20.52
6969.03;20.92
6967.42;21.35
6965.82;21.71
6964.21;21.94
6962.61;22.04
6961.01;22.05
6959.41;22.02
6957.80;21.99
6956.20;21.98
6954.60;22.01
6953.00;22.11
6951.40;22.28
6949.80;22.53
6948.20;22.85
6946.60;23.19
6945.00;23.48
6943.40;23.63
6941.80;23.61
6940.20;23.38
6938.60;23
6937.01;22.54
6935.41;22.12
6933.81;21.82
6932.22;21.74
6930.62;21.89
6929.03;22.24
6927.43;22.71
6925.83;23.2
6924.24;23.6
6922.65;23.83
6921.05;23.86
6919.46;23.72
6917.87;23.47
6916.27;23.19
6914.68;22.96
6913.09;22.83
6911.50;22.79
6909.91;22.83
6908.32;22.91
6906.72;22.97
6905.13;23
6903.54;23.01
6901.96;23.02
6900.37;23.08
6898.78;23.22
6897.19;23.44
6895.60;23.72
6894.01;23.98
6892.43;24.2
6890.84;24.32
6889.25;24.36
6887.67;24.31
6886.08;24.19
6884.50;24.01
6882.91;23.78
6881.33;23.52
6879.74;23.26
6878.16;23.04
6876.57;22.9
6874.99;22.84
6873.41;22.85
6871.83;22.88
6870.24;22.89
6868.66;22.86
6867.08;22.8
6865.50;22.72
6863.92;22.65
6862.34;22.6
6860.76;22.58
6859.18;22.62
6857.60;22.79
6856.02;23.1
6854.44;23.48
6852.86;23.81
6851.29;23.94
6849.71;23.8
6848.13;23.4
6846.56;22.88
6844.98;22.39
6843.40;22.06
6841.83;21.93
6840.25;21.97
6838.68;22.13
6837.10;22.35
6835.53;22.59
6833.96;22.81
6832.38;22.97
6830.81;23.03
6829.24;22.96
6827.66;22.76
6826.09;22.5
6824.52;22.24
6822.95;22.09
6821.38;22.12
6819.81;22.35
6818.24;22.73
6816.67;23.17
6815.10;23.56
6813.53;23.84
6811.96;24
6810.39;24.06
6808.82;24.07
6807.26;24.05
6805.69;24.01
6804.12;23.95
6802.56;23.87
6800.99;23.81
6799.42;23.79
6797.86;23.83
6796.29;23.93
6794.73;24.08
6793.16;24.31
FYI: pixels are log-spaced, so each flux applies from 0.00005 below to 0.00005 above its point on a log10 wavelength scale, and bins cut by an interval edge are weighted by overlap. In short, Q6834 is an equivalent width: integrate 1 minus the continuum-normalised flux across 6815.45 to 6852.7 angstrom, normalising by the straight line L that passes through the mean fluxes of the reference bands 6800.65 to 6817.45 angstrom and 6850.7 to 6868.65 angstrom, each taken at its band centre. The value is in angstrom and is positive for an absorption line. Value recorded 1.2 angstrom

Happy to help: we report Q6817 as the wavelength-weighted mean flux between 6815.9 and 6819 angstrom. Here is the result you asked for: 22.9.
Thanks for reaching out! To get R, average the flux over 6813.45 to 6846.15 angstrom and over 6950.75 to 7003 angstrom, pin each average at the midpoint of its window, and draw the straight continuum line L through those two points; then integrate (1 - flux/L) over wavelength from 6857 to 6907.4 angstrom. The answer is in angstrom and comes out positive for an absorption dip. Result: -2.6 angstrom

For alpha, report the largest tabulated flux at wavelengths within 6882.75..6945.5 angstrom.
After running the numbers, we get 24.36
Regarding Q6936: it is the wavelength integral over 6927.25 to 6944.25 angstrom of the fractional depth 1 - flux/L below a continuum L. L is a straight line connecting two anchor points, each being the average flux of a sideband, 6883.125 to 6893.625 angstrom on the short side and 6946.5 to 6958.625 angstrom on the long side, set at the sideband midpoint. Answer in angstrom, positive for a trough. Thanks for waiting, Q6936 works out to 0.1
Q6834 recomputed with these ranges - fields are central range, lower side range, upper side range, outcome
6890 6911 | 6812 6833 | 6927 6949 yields -0.55 angstrom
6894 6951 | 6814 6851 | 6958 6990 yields -3.65 angstrom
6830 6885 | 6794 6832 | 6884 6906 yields 1.48 angstrom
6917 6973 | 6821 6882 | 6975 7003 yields -1.98 angstrom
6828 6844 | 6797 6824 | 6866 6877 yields 0.50 angstrom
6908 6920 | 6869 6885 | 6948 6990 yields -0.35 angstrom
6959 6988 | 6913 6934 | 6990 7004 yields 1.44 angstrom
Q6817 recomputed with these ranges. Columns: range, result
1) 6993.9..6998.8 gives 21.4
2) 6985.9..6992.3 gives 21.3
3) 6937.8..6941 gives 23.2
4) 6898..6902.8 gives 23.1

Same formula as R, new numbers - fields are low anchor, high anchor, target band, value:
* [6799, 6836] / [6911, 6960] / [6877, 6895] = -0.7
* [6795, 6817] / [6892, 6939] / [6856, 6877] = 0.6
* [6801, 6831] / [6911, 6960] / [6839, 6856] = 0.1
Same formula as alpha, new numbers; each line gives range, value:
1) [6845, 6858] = 23.94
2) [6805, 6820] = 24.07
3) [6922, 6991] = 23.83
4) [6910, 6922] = 23.86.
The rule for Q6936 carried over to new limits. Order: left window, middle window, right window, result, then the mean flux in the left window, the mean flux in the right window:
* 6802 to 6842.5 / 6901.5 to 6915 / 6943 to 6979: -0.4 angstrom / 23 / 21.7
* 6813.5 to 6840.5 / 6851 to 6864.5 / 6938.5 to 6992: -0.4 angstrom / 22.7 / 21.7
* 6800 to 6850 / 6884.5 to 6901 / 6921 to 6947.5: -0.7 angstrom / 23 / 22.9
